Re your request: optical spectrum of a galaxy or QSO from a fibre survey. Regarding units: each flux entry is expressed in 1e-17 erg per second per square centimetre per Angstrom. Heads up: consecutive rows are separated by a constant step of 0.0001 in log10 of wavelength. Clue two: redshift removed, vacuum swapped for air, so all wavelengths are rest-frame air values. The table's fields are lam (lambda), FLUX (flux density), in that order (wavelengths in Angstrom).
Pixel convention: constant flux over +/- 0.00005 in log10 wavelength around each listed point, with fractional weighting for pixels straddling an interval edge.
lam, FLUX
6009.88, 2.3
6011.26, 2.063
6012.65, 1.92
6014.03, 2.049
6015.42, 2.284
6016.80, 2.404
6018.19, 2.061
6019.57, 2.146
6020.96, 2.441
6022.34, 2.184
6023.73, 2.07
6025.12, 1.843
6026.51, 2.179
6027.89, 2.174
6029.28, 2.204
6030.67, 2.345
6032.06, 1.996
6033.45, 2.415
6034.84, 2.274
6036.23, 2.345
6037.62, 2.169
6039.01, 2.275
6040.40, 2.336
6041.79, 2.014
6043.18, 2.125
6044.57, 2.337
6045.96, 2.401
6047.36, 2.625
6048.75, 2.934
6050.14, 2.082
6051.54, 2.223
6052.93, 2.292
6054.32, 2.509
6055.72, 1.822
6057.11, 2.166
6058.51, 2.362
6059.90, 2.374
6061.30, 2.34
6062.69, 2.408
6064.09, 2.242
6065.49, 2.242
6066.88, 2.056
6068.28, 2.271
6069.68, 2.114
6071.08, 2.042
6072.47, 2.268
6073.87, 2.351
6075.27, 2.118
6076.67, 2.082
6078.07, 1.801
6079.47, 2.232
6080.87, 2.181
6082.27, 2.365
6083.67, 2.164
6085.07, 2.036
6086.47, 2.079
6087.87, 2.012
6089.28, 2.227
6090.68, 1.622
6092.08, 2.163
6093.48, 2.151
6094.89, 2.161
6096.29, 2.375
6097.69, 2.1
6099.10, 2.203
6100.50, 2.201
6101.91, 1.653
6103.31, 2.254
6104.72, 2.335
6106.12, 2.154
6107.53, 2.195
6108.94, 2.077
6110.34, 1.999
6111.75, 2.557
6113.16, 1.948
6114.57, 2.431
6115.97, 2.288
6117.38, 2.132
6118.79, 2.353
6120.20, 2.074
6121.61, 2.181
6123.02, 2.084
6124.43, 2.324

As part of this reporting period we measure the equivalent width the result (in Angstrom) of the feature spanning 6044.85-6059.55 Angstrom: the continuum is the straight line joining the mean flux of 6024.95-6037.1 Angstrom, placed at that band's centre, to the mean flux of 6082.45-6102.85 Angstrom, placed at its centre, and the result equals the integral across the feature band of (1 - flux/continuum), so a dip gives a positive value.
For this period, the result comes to -1.2 Angstrom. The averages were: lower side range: 2.21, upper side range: 2.09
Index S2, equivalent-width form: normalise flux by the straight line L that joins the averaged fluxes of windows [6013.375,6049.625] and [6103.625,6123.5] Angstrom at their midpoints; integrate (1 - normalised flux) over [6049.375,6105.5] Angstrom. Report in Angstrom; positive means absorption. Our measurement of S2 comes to 1.5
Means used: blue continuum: 2.25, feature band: 2.17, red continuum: 2.2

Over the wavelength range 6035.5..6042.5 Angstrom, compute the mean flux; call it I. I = 2.23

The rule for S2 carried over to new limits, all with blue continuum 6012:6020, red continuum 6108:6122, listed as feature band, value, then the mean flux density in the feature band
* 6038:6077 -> -1.7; 2.27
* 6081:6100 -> 0.5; 2.13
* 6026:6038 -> -0.4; 2.24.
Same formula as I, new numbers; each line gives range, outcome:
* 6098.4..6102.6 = 2.02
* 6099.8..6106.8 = 2.12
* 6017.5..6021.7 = 2.22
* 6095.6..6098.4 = 2.24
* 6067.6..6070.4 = 2.19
